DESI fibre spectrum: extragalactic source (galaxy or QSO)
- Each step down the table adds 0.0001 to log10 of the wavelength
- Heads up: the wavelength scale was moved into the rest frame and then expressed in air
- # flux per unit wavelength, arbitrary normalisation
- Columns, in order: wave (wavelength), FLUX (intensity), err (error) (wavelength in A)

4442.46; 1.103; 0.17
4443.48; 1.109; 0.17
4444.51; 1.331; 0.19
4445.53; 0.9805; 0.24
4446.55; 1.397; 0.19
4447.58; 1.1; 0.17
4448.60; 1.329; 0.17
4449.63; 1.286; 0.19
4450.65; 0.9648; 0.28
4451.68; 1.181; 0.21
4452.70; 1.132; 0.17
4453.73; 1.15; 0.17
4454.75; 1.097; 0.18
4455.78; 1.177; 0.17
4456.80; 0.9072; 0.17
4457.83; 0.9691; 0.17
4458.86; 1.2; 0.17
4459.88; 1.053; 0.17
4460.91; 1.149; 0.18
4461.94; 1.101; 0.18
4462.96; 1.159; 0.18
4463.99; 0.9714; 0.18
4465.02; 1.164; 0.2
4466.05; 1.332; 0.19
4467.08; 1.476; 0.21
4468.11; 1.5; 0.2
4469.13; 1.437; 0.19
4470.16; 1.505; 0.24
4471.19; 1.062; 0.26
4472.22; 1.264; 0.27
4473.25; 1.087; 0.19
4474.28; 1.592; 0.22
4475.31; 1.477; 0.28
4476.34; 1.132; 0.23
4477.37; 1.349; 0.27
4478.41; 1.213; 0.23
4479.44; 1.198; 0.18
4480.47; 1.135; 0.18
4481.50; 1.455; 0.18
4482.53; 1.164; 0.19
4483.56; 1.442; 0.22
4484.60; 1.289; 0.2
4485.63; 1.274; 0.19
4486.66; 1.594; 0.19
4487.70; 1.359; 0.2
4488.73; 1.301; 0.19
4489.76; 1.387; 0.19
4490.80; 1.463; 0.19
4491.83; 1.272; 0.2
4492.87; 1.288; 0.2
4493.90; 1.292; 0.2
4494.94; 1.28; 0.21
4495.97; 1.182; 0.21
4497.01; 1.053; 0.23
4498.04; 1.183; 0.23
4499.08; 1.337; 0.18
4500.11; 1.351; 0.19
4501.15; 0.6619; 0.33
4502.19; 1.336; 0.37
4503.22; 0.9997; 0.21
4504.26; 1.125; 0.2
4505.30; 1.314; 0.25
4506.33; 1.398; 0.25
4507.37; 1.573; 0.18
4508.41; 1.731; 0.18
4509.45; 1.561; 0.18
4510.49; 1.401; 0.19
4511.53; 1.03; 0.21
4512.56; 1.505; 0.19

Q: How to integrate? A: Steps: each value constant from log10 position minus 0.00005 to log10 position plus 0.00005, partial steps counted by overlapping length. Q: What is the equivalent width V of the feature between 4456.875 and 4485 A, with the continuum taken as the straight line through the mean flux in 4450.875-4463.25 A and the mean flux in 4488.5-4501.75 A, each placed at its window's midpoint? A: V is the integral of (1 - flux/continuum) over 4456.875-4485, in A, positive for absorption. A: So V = -2.4 A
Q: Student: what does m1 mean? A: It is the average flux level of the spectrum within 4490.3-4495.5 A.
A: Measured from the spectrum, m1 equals 1.32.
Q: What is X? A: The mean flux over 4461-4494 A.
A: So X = 1.3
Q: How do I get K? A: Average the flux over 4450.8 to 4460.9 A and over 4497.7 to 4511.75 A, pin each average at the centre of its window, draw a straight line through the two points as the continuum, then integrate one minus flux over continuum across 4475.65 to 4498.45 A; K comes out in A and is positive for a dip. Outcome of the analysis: -1.3 A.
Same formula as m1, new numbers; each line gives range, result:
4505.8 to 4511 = 1.53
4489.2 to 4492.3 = 1.38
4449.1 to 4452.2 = 1.14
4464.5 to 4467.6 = 1.32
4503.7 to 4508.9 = 1.42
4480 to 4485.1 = 1.3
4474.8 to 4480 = 1.27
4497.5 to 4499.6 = 1.26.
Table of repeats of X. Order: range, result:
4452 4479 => 1.22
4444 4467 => 1.15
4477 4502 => 1.27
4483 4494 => 1.36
